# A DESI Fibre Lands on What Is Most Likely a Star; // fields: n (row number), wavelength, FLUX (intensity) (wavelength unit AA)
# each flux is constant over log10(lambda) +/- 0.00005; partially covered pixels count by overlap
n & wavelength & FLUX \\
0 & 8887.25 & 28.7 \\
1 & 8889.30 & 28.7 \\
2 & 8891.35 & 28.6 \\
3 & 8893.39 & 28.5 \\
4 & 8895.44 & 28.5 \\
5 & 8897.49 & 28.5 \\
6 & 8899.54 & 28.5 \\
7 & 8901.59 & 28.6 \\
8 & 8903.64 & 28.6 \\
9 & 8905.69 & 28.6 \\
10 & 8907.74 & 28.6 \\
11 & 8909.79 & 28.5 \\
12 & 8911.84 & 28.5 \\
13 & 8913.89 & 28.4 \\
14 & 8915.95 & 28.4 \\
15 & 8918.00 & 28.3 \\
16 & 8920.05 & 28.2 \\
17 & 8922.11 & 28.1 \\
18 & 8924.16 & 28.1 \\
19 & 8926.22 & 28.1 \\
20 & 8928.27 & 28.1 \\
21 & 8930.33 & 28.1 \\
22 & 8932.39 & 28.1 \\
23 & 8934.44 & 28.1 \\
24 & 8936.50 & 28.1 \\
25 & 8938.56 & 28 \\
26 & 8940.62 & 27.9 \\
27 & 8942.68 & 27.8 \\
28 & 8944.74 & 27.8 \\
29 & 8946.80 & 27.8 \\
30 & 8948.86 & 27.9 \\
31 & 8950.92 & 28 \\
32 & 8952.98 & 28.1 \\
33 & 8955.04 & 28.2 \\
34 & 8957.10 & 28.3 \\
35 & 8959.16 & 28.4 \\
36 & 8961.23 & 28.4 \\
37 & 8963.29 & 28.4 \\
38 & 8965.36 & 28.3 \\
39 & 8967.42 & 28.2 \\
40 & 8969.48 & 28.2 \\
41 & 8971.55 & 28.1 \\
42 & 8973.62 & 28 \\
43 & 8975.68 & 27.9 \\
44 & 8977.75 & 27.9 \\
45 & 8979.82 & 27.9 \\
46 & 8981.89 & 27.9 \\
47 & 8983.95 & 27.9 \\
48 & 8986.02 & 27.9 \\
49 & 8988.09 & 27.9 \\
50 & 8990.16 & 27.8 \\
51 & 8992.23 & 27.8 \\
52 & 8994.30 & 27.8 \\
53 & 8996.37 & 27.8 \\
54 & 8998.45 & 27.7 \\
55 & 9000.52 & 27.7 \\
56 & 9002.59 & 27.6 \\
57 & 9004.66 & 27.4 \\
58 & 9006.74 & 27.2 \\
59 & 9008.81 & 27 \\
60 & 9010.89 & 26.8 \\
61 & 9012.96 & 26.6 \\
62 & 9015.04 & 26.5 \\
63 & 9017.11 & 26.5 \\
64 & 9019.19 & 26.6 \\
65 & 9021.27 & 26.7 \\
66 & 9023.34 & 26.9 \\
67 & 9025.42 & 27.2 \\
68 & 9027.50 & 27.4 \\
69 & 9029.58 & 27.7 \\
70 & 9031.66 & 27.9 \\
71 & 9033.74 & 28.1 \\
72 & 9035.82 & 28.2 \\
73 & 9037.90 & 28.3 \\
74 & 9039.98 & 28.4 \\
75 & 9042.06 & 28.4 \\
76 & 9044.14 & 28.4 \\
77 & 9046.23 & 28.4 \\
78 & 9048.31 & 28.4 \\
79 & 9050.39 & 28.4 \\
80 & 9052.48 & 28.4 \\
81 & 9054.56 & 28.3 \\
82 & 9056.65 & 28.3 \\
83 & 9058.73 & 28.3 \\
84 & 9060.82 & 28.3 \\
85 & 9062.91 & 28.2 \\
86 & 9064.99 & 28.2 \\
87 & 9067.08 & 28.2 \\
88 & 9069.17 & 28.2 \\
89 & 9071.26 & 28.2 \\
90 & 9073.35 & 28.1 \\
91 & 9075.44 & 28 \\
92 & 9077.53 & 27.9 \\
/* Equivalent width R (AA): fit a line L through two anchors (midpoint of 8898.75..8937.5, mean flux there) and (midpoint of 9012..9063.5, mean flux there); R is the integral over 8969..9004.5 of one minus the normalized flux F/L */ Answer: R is 0.2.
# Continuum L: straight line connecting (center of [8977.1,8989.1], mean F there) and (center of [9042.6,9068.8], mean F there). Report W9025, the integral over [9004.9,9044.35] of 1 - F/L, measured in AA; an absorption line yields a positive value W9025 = 1.0 AA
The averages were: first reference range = 27.9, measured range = 27.4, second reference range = 28.3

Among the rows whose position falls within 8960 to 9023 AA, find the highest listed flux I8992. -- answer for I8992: 28.4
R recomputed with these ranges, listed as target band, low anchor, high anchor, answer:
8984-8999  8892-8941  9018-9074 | 0.2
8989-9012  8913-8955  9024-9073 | 0.5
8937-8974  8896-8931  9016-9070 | 0.2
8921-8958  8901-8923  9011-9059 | 0.3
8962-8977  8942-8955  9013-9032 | -0.3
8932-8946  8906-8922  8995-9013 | 0.1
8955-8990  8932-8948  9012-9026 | -0.8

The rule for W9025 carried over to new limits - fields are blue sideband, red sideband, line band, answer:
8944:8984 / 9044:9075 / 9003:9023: 1.0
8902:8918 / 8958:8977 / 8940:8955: 0.2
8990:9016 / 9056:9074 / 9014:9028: 0.4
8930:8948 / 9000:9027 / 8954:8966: -0.3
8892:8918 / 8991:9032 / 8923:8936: 0.1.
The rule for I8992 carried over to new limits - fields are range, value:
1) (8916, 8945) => 28.3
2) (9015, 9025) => 26.9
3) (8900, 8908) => 28.6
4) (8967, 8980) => 28.2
